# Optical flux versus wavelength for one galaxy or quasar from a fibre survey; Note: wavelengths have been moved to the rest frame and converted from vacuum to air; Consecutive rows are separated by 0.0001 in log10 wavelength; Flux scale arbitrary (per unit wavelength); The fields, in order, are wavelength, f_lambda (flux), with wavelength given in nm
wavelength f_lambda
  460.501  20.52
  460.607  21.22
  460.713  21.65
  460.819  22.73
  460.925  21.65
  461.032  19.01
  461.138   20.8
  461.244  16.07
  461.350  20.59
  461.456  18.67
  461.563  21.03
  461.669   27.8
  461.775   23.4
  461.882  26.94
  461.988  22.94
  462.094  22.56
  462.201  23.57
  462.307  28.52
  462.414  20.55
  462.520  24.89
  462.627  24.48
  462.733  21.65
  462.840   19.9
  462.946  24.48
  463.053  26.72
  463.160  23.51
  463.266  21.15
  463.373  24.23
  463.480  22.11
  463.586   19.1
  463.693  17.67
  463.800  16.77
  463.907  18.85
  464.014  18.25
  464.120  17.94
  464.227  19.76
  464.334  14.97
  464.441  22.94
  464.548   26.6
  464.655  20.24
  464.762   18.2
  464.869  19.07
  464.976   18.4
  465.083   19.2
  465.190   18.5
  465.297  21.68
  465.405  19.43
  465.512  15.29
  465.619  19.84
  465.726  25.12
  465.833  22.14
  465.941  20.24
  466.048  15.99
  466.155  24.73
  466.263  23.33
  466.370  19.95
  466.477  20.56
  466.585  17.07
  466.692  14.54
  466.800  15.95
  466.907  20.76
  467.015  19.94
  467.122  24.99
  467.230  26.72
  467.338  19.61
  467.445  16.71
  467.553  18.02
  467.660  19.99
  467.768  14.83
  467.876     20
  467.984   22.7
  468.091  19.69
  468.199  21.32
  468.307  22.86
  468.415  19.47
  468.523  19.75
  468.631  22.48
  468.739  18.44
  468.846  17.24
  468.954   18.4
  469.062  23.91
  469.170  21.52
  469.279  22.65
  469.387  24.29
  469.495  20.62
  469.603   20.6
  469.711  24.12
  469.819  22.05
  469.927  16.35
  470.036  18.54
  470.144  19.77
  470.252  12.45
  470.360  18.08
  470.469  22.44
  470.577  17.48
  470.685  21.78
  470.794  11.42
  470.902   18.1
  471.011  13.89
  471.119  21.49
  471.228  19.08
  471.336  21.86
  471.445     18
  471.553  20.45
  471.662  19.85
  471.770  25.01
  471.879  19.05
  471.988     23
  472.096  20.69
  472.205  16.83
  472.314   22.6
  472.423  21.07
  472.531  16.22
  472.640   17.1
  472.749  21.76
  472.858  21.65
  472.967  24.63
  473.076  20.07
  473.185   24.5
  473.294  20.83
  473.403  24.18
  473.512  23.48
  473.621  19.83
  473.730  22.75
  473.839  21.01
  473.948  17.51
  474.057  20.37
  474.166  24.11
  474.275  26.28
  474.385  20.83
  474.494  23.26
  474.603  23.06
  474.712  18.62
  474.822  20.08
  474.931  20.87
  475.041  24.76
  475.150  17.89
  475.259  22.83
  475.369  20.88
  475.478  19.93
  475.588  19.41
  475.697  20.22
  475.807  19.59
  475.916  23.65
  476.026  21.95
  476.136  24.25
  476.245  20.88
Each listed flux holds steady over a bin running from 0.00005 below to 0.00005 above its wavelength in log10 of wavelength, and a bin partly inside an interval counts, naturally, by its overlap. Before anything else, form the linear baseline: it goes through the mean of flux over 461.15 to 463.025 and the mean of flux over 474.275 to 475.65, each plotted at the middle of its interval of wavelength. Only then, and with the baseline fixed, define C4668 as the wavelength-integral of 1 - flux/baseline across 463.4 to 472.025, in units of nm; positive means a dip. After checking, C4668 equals 0.90 nm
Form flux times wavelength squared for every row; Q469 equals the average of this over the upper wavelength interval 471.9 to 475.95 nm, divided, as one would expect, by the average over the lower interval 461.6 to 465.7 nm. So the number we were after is 1.04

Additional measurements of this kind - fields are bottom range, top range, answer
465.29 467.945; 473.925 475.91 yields 1.11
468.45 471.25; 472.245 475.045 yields 1.12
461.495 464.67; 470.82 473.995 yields 0.96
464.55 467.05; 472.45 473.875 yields 1.12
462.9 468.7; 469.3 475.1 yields 1.04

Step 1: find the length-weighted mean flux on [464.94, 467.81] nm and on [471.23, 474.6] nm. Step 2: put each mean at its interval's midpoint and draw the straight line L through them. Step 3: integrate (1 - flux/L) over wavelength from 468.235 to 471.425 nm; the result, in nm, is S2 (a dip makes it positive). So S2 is 0.137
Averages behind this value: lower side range 19.8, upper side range 21.3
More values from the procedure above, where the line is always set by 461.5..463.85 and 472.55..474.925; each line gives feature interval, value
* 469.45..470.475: 0.13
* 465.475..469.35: 0.37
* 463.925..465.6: 0.24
